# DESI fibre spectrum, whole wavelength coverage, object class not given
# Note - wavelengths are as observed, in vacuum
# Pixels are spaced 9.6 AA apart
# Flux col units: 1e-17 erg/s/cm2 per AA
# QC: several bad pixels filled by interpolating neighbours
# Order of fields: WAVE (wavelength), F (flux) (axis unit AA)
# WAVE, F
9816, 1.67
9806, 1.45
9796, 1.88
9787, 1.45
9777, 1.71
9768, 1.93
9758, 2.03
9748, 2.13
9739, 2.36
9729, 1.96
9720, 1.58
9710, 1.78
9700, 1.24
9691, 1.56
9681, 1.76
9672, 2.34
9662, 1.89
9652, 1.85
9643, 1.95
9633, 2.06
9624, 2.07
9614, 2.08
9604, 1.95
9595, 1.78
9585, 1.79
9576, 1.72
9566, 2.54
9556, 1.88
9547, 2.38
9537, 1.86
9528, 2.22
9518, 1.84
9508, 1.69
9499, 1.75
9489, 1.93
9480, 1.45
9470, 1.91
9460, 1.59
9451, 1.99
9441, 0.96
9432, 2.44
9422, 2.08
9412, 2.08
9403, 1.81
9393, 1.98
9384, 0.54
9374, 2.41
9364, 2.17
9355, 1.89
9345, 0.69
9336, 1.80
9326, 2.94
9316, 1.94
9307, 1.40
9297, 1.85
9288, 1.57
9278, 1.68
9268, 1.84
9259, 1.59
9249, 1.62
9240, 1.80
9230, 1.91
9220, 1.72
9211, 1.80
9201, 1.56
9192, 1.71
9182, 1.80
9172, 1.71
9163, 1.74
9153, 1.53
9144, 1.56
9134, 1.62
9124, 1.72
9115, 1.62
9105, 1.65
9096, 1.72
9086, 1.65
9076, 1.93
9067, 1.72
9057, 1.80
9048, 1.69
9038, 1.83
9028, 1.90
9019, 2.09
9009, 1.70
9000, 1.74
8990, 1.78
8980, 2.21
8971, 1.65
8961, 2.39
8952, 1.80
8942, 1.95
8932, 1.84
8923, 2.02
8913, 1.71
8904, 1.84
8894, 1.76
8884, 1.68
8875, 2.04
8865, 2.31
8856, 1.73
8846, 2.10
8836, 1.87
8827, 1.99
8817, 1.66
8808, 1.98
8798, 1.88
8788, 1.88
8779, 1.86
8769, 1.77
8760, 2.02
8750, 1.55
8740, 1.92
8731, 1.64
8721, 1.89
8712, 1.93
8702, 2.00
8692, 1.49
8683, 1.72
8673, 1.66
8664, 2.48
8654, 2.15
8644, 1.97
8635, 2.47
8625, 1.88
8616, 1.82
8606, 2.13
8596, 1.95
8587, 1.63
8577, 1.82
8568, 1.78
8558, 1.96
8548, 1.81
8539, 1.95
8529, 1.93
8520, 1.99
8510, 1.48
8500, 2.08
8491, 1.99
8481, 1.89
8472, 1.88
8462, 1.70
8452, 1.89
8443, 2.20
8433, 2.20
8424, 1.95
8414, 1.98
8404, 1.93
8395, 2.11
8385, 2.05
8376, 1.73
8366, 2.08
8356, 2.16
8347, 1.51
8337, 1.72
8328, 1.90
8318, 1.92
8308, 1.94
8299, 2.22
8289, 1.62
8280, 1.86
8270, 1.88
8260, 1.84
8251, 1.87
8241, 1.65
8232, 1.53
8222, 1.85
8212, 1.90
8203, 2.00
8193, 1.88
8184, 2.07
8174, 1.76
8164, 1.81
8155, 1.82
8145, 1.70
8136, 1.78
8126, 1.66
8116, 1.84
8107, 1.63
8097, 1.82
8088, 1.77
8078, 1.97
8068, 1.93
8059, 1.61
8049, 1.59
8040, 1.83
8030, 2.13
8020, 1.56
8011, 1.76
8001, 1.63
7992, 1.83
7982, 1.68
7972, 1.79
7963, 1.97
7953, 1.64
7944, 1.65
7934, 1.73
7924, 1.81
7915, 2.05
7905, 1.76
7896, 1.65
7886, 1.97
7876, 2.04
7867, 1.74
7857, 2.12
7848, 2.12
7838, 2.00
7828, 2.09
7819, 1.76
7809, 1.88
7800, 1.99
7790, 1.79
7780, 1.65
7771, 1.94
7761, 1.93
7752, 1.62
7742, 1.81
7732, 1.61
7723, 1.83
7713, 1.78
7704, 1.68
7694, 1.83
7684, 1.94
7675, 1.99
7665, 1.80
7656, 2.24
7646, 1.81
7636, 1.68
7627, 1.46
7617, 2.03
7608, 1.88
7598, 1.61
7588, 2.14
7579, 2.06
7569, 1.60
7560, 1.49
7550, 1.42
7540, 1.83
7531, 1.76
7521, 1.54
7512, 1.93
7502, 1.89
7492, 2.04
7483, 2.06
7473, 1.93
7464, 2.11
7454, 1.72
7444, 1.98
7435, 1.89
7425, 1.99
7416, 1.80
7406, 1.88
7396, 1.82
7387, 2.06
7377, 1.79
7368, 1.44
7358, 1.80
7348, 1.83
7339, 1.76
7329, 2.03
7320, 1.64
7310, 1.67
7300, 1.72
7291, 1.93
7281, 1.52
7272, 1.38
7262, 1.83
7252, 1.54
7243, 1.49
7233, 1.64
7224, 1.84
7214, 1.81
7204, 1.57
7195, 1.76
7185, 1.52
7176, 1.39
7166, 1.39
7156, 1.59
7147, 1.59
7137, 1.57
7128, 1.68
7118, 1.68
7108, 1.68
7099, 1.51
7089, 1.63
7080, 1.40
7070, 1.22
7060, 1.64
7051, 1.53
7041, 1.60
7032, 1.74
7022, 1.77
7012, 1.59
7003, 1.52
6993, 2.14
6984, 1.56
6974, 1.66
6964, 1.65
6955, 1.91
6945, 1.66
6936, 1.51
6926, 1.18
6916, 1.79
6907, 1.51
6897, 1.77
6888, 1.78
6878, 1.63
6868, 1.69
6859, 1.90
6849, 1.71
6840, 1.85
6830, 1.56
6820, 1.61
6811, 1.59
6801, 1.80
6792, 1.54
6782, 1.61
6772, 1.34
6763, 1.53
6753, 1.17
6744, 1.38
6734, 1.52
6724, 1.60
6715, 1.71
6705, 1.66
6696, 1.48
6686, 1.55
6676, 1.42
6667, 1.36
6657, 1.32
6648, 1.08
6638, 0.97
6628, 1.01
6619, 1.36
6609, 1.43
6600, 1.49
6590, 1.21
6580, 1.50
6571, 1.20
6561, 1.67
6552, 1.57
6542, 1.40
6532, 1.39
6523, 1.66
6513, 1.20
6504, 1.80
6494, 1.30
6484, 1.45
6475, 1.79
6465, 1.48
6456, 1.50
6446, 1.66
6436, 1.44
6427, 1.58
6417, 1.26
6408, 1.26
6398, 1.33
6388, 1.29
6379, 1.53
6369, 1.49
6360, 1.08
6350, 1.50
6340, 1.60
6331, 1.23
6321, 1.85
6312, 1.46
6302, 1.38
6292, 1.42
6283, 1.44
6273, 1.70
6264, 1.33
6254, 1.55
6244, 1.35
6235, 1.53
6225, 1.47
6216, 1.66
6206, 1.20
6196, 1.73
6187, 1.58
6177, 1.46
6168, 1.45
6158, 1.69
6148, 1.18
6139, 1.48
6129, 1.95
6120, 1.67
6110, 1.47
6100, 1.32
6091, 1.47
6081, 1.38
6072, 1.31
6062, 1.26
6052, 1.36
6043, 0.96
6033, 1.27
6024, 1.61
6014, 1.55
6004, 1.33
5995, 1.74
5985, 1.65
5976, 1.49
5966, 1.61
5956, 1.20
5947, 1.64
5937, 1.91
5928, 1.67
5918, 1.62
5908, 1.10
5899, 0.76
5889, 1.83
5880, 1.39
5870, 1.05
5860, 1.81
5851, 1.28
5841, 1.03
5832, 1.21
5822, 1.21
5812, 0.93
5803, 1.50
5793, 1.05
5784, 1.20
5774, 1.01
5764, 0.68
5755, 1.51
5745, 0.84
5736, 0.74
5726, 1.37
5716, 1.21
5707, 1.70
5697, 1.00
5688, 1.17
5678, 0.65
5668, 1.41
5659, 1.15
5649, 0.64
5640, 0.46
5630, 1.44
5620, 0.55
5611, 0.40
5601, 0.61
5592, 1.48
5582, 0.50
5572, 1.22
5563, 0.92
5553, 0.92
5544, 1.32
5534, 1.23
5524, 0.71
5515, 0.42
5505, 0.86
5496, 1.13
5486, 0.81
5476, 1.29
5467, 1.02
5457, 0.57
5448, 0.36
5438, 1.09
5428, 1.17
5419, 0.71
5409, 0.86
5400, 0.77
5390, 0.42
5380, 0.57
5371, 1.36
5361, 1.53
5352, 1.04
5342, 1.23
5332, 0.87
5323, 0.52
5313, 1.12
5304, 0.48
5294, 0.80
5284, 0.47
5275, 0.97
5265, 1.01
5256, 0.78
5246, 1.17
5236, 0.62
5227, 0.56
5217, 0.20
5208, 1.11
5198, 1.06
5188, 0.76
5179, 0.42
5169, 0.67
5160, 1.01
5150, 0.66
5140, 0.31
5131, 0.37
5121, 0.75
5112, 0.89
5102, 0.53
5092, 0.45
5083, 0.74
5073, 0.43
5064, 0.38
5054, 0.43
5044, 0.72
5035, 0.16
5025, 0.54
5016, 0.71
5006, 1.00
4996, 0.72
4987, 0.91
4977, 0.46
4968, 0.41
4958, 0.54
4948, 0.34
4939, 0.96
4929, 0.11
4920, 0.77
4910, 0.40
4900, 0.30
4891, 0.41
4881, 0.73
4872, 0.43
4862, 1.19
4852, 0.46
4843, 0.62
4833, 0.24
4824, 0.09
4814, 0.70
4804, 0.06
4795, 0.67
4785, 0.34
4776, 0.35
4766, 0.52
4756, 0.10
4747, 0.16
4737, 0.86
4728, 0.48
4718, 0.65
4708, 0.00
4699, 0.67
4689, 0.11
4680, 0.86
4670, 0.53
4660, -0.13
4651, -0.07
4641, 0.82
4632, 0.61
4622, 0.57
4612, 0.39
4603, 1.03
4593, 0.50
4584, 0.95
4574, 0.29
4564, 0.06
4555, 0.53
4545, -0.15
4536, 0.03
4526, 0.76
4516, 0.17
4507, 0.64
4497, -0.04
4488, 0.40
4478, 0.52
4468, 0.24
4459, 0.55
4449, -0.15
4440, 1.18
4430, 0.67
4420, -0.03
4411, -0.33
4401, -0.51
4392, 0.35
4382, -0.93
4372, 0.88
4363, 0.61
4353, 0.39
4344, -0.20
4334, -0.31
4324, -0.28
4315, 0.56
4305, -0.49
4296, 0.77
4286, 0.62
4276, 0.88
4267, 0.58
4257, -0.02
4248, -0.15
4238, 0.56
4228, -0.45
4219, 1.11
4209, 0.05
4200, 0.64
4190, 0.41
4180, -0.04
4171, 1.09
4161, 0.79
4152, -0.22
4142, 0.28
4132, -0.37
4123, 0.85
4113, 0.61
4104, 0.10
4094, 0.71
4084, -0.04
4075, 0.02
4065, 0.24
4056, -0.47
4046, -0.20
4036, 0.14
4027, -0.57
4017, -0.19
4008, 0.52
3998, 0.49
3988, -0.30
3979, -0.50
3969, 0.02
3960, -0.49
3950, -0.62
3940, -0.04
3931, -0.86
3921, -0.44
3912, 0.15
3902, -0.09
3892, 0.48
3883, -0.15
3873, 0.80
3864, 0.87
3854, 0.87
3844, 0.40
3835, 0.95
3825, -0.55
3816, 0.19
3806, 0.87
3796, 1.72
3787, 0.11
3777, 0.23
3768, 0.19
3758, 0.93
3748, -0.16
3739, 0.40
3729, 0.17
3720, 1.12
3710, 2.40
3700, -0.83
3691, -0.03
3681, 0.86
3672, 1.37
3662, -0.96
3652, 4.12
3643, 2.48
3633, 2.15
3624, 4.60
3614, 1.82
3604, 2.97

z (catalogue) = 0.282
